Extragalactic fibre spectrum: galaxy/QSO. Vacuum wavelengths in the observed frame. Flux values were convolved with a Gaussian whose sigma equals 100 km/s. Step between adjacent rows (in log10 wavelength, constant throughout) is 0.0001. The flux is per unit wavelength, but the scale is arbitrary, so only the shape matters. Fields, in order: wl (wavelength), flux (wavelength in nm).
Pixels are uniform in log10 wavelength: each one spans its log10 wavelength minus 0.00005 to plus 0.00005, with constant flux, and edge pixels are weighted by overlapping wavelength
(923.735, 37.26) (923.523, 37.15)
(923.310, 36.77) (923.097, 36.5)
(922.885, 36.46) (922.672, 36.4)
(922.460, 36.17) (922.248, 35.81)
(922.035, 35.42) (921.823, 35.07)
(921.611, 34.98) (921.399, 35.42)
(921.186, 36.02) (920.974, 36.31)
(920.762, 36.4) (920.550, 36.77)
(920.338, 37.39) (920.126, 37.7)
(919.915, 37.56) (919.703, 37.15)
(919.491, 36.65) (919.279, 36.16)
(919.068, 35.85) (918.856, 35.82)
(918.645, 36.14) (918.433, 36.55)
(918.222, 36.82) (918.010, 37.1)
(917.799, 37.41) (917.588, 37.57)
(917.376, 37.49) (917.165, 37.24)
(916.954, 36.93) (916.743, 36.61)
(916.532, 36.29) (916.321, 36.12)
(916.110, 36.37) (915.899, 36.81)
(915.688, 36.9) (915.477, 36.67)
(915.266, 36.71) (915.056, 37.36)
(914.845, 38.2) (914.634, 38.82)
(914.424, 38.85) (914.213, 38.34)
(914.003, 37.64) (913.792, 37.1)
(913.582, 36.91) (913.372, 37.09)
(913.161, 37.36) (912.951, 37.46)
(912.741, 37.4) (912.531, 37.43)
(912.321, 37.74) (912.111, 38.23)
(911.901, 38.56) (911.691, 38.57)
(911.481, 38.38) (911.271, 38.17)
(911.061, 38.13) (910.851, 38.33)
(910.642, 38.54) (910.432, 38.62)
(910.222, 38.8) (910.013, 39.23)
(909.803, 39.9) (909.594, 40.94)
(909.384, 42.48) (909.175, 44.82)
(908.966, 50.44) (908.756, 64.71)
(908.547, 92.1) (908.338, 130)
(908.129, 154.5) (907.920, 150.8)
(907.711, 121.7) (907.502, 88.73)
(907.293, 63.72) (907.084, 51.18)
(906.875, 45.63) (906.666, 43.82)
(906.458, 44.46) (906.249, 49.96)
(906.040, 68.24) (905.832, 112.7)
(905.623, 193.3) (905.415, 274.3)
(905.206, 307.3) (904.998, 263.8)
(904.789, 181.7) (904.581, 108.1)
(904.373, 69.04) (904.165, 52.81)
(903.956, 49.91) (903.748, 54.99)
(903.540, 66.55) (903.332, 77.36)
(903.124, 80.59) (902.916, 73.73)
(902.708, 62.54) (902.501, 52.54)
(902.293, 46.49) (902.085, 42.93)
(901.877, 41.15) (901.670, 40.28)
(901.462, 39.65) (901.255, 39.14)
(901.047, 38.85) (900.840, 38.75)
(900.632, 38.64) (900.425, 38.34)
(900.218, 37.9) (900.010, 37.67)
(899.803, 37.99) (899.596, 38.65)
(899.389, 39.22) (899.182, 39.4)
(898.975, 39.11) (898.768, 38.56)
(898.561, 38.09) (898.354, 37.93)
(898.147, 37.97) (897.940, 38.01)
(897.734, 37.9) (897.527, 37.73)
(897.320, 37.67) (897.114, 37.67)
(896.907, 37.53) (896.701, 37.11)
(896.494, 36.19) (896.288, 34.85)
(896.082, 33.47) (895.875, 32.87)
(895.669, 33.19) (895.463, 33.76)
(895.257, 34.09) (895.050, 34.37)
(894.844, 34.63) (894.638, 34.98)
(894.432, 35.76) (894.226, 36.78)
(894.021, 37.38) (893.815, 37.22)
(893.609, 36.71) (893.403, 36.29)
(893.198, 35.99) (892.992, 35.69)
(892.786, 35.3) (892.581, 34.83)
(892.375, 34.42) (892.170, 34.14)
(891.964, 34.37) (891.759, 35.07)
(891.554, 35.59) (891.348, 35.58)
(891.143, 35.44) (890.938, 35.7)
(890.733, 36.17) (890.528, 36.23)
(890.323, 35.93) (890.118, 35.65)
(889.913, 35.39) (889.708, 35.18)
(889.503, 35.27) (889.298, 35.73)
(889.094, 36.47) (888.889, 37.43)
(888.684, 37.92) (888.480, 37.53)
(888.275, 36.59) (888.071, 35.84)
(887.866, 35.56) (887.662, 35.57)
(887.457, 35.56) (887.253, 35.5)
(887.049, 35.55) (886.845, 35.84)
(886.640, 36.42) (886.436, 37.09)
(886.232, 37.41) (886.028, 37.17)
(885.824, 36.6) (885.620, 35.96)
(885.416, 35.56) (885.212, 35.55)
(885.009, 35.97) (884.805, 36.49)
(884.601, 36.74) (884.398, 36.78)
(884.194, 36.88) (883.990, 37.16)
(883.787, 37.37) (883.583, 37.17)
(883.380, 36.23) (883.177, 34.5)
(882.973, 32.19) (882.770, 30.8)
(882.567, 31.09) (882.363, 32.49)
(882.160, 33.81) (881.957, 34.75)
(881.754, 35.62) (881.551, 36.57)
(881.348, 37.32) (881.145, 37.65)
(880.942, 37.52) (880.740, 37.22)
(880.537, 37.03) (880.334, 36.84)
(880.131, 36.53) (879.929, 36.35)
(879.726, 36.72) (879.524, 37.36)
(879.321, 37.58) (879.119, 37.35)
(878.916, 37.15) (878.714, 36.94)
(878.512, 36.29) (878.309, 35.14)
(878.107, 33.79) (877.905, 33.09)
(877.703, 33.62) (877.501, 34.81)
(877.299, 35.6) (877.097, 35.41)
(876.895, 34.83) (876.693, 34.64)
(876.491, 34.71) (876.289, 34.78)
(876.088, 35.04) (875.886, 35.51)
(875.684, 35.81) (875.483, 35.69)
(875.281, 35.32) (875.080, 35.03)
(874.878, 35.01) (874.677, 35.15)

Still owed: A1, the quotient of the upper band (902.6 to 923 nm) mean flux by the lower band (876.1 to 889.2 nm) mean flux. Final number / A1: 1.64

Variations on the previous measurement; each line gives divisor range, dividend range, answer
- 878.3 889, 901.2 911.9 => 2.20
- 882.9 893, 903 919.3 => 1.77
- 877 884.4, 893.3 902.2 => 1.05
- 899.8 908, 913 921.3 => 0.44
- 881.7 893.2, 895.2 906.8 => 1.82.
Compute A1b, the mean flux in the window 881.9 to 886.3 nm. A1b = 35.4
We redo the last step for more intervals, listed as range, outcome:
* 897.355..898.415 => 37.9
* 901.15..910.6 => 84.9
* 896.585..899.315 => 38.1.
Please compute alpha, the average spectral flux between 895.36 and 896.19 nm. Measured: 33.3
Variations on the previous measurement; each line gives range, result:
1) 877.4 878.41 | 34.1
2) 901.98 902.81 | 51.1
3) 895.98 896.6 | 34.9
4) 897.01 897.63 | 37.7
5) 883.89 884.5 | 36.9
